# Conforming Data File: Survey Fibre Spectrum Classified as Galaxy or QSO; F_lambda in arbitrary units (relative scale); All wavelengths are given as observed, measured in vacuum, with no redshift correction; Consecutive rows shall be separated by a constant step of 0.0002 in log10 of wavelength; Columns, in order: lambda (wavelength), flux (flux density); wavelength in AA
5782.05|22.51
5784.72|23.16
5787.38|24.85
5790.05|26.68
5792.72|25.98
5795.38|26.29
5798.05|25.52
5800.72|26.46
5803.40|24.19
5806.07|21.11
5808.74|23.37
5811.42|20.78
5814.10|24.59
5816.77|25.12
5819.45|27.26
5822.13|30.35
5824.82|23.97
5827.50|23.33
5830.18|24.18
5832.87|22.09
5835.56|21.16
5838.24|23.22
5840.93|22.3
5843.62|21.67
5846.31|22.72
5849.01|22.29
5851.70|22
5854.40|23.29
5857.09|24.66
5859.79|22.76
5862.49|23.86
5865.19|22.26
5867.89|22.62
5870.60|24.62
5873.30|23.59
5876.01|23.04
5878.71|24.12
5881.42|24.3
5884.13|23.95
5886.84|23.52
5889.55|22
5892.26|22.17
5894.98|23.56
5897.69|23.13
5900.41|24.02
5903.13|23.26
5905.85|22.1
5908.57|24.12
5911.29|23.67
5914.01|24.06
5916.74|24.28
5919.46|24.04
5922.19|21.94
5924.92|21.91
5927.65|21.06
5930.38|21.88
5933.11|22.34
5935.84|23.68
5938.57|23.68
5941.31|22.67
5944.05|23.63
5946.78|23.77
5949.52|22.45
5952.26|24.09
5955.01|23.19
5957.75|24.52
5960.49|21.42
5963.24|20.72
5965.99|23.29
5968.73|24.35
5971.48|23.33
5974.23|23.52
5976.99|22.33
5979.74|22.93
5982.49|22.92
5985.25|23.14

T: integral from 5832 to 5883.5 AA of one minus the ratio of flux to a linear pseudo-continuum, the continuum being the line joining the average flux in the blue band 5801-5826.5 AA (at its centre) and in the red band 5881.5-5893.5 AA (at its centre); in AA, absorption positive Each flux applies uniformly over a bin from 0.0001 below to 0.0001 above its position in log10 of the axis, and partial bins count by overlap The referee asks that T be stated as 1.5 AA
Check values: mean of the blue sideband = 24.6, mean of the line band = 23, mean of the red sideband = 23.1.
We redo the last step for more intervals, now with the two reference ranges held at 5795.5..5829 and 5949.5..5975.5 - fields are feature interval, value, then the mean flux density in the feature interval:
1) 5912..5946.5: 0.7 AA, 23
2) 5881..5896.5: 0.5 AA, 23.2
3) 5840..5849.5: 0.8 AA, 22.2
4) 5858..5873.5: 0.5 AA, 23.3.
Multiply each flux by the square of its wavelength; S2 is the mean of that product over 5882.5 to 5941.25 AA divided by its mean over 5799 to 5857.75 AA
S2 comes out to 1.00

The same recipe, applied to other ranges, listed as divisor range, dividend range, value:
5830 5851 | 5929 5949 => 1.07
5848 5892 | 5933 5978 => 1.02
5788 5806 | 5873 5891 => 0.95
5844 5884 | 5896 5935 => 1.01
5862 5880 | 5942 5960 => 1.03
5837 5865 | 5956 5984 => 1.05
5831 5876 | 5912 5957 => 1.04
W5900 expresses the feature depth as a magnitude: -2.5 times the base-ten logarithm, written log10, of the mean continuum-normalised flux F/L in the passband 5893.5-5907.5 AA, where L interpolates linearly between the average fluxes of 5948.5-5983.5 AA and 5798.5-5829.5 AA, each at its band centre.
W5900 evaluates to 0.02 mag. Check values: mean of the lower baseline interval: 24.6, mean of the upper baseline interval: 23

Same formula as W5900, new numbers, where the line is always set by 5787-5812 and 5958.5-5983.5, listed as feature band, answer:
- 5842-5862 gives 0.06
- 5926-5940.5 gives 0.03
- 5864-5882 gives 0.02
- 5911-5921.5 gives -0.02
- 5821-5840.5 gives 0.02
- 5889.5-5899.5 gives 0.03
